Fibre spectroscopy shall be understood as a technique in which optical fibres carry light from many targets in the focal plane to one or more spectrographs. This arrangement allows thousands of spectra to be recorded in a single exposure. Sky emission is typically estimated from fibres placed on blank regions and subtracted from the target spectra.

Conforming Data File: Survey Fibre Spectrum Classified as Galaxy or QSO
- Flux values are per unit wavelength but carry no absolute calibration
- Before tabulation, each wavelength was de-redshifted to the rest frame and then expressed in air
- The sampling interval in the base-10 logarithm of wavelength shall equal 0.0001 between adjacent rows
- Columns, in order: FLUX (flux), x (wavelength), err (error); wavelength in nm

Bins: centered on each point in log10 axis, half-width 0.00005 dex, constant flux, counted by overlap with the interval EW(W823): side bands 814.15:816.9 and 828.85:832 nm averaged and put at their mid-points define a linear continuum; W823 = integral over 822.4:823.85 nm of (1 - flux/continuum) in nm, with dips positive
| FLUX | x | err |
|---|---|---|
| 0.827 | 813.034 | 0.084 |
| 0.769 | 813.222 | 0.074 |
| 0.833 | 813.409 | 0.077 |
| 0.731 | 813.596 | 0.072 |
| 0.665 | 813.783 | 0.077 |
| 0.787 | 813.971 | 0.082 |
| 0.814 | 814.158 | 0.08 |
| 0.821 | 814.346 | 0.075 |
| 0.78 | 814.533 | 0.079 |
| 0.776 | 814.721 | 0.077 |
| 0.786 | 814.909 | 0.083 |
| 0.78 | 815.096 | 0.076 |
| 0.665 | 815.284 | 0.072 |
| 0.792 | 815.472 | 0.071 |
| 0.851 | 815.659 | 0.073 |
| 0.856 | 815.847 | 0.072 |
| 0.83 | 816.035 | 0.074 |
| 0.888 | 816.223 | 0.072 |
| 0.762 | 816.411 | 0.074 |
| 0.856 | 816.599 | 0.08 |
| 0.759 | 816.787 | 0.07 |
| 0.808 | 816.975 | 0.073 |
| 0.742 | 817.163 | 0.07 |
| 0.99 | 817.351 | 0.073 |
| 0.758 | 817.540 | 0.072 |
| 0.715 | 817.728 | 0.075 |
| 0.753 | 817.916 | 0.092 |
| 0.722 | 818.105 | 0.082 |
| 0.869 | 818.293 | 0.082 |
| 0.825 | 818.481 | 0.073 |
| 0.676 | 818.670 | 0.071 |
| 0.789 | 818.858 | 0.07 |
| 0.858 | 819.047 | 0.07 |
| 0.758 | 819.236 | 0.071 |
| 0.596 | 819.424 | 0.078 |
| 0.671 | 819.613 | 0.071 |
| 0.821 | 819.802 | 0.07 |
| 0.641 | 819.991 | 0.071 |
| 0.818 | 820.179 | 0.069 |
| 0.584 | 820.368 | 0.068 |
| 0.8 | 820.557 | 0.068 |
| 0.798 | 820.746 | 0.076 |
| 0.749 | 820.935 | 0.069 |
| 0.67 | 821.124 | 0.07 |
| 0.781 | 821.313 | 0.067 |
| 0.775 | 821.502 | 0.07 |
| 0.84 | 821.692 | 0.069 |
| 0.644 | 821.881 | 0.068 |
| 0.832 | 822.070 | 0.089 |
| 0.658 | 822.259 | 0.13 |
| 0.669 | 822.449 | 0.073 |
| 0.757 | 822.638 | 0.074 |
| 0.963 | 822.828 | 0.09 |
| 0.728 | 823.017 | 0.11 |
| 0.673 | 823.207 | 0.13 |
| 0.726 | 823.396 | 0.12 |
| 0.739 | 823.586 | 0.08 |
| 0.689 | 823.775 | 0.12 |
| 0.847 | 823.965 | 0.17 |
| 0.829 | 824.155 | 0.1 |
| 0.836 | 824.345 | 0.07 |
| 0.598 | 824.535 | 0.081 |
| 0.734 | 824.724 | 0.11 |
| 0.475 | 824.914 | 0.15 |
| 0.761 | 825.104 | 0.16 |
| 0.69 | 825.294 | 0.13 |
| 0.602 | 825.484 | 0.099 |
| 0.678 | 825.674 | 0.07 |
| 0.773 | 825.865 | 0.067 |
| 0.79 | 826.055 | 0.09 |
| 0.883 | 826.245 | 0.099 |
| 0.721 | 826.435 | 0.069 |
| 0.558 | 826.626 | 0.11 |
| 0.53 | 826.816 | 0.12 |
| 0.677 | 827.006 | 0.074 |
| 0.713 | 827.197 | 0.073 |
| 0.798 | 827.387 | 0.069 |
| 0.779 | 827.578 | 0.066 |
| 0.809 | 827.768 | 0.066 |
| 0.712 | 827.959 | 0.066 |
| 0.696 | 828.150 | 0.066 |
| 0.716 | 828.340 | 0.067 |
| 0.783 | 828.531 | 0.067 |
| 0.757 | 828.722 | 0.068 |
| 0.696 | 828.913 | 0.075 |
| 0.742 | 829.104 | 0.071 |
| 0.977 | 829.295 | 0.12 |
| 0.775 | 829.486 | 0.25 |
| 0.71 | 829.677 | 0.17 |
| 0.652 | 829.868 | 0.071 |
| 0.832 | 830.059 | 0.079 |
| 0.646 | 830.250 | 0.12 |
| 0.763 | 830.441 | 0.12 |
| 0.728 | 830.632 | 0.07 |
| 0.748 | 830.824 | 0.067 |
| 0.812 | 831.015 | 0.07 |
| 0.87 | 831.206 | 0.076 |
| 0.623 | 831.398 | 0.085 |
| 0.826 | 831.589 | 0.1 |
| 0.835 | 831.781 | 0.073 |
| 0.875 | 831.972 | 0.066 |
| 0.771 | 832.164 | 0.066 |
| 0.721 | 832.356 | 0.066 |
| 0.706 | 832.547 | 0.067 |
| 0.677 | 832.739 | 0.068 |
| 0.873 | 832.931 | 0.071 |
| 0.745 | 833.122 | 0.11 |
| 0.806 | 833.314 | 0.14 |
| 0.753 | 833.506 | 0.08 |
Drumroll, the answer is 0.07 nm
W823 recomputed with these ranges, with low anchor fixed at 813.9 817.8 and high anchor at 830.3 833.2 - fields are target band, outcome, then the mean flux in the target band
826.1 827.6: 0.14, 0.707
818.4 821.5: 0.21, 0.74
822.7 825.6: 0.22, 0.726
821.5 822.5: 0.07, 0.735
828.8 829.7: -0.01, 0.785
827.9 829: 0.07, 0.727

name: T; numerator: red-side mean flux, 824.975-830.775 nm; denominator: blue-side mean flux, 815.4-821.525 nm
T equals 0.94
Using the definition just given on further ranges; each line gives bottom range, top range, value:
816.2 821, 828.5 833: 1.00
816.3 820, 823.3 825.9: 0.92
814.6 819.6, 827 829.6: 0.97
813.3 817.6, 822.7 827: 0.90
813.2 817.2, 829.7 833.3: 0.96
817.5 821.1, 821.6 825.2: 0.99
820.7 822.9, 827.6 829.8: 1.00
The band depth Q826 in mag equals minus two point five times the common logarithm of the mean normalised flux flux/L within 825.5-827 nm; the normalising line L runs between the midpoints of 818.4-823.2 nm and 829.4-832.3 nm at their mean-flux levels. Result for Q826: 0.087 mag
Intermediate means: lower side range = 0.746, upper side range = 0.764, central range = 0.698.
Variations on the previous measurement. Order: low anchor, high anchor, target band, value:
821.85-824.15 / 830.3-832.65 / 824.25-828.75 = 0.07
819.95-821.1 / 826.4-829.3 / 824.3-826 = 0.07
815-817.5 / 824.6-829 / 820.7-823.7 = 0.01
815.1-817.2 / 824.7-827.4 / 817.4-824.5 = -0.01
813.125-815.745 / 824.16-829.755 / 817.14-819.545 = -0.02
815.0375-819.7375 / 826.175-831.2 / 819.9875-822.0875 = 0.03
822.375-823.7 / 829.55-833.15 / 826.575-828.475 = 0.08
